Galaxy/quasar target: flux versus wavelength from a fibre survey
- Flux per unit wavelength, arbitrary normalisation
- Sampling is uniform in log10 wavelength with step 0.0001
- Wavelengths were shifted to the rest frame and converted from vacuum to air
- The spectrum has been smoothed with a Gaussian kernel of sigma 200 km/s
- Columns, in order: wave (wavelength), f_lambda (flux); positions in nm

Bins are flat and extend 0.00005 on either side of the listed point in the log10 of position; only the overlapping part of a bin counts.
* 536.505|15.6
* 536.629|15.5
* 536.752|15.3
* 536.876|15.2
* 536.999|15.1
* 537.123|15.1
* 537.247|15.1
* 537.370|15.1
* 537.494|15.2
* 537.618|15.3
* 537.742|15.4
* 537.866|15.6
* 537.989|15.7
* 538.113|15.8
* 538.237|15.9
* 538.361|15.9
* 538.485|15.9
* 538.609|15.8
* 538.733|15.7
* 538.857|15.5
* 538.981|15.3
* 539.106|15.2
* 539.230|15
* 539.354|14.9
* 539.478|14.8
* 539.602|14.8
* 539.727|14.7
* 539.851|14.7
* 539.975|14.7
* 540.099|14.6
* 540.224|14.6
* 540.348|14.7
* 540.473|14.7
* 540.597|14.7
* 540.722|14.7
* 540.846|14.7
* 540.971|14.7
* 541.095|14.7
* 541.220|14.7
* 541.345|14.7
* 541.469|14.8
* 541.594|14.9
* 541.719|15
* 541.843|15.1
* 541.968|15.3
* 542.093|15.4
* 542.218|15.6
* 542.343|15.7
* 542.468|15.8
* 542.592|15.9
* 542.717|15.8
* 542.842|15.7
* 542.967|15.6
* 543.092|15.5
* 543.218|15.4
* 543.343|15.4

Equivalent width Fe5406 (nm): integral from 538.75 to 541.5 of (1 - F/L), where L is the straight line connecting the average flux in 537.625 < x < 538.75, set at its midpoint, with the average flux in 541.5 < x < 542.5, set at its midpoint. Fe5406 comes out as 0.12 nm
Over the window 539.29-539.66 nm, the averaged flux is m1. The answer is 14.9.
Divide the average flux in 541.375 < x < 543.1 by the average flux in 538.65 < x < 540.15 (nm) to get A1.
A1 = 1.03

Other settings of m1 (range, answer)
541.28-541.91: 14.9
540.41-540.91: 14.7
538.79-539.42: 15.2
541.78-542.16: 15.3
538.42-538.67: 15.8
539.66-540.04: 14.7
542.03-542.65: 15.7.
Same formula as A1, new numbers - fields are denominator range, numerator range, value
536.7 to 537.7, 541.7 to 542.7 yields 1.02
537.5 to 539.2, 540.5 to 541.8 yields 0.95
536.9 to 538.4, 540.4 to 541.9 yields 0.96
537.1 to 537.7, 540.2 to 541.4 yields 0.97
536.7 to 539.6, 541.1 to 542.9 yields 1.00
